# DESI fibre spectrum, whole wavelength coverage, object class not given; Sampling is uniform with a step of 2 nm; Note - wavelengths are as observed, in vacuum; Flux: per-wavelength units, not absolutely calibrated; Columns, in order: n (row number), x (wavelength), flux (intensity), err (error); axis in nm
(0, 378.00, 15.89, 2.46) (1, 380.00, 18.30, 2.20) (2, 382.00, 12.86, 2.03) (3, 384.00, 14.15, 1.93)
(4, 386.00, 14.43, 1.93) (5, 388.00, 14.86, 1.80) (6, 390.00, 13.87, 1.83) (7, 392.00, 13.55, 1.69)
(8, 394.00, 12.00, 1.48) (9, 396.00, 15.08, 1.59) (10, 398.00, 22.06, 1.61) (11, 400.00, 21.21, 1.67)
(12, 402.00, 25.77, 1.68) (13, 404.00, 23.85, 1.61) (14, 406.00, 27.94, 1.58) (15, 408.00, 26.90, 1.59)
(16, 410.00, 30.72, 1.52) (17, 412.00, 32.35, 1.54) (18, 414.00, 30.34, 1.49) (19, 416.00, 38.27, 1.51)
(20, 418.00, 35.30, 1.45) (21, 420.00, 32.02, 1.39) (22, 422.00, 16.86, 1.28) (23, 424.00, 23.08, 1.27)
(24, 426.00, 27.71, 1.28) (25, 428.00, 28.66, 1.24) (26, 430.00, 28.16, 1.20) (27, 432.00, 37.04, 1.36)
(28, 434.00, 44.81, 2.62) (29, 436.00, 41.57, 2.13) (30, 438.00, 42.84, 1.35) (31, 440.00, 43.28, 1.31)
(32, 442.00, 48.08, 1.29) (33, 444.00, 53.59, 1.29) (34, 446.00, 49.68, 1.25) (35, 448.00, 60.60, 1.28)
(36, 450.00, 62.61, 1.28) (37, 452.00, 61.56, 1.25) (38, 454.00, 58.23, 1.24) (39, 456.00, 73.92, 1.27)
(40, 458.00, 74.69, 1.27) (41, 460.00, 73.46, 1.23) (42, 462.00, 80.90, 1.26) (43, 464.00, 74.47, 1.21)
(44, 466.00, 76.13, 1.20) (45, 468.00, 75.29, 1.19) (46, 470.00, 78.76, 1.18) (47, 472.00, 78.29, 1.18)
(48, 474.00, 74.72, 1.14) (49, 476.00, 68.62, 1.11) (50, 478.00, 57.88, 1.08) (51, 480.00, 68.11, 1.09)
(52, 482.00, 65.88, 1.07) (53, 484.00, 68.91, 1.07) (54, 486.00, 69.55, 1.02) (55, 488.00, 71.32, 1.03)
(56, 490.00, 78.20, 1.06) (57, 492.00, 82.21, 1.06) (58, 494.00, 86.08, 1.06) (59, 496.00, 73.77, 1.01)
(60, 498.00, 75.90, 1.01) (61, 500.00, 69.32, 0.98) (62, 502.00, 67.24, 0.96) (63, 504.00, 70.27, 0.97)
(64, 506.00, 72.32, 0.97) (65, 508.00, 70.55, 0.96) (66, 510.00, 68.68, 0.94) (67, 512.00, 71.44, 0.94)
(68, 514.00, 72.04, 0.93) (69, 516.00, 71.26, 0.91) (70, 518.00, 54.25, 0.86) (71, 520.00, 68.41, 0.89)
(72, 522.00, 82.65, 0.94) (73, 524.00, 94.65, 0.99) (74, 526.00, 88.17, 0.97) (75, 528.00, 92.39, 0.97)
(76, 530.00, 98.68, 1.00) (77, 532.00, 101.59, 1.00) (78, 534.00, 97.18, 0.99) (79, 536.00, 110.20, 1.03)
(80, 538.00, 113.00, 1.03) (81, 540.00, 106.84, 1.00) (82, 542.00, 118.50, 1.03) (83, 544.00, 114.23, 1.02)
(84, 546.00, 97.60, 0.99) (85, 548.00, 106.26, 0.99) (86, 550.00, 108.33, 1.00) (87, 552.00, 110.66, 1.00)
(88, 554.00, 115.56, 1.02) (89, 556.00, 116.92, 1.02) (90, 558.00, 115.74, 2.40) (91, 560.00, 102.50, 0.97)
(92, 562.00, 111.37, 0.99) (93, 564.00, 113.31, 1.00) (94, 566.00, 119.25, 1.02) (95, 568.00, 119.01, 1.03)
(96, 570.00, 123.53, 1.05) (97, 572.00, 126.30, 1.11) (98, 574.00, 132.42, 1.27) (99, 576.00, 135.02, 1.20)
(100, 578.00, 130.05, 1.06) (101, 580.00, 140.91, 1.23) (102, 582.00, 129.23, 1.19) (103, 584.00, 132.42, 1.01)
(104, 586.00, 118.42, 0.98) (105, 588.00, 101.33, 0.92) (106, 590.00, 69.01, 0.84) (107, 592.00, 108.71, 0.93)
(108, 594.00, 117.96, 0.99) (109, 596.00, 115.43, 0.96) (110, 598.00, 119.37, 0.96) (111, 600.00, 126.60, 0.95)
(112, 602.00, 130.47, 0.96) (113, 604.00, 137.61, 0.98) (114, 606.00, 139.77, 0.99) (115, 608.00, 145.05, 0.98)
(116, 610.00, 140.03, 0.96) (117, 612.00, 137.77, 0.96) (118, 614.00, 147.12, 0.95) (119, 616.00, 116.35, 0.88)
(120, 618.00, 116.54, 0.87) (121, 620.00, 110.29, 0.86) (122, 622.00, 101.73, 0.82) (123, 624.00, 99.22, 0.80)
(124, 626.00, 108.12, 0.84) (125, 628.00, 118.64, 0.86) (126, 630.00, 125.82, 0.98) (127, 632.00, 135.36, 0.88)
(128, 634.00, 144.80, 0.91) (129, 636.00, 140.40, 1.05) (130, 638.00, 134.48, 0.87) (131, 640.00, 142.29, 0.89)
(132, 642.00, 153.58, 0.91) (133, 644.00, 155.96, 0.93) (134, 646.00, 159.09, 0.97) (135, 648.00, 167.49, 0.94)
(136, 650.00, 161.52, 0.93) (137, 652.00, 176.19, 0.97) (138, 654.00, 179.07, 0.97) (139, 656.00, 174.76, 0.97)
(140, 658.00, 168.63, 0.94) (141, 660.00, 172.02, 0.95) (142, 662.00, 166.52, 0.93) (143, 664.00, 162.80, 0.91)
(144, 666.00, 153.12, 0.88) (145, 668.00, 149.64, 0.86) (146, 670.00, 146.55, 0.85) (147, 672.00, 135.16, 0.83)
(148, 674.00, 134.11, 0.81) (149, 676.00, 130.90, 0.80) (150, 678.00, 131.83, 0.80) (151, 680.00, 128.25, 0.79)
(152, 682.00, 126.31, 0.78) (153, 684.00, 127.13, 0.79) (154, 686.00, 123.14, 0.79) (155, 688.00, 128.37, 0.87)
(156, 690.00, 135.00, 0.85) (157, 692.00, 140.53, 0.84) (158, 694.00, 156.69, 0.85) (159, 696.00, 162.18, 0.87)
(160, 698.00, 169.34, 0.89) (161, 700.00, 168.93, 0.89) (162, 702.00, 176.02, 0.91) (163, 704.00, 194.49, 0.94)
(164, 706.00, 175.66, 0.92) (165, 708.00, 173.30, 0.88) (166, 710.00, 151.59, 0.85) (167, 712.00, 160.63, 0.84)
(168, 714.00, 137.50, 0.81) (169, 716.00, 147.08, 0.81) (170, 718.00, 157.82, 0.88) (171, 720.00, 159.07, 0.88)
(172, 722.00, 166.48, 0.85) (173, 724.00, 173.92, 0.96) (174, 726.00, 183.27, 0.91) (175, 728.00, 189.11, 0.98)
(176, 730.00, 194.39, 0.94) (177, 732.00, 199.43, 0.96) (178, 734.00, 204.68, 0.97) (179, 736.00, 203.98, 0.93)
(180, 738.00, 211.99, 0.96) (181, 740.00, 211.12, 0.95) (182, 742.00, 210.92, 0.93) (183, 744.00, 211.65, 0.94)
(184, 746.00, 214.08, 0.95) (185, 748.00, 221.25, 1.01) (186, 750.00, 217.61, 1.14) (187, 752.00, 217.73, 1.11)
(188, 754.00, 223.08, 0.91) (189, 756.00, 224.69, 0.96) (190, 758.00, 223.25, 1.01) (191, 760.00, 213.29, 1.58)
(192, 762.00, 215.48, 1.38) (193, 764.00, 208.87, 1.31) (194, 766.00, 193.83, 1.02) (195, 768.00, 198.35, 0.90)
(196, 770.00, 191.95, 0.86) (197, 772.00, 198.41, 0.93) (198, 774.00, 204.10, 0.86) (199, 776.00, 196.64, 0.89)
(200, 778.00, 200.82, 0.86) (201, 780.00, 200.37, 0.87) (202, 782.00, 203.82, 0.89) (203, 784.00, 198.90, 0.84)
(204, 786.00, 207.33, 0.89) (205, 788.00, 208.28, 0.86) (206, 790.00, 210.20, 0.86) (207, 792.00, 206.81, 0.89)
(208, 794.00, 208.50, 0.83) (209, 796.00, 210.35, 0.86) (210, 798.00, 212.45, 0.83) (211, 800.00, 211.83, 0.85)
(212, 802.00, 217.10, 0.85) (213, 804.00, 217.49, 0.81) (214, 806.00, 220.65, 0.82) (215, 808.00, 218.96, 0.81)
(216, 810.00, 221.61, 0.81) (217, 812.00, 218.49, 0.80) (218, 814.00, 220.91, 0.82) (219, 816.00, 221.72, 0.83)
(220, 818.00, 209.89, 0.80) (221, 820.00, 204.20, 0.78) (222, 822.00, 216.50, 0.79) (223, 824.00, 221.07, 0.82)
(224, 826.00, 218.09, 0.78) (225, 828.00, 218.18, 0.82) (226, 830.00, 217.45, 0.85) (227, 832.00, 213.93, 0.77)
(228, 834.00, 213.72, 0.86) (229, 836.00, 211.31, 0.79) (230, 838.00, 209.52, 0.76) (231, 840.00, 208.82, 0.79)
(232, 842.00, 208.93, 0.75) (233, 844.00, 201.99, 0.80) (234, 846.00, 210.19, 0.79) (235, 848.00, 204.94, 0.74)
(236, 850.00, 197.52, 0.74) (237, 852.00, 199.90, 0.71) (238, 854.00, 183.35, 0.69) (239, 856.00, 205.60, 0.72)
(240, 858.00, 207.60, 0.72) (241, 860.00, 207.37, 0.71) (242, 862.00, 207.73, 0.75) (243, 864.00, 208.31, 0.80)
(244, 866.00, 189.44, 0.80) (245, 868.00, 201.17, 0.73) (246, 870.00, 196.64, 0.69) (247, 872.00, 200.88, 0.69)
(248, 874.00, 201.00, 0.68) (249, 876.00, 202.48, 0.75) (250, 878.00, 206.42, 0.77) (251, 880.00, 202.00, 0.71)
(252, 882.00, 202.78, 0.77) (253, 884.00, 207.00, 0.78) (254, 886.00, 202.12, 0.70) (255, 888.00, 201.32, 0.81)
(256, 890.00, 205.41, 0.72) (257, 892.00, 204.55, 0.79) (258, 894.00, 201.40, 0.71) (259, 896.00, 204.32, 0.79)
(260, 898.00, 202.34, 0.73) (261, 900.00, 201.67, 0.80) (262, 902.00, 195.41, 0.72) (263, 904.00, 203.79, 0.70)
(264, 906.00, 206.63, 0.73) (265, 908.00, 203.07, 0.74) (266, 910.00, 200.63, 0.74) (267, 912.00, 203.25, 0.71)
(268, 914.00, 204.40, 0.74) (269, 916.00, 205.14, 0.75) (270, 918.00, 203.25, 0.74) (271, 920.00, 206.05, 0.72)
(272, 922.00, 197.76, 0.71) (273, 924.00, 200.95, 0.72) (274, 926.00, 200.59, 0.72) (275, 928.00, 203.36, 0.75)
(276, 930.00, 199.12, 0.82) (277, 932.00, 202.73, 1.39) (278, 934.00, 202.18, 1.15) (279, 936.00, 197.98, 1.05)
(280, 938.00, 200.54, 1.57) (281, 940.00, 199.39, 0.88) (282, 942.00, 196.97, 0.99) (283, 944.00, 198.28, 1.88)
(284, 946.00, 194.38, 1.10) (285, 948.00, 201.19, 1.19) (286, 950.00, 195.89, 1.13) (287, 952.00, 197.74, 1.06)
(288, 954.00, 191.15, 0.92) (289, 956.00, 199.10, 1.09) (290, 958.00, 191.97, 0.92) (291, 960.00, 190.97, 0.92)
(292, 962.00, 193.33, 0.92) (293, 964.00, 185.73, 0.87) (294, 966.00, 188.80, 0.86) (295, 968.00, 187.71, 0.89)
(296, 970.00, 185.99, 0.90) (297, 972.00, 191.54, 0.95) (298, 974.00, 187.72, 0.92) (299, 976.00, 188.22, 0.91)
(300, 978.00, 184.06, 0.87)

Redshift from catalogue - 0.00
